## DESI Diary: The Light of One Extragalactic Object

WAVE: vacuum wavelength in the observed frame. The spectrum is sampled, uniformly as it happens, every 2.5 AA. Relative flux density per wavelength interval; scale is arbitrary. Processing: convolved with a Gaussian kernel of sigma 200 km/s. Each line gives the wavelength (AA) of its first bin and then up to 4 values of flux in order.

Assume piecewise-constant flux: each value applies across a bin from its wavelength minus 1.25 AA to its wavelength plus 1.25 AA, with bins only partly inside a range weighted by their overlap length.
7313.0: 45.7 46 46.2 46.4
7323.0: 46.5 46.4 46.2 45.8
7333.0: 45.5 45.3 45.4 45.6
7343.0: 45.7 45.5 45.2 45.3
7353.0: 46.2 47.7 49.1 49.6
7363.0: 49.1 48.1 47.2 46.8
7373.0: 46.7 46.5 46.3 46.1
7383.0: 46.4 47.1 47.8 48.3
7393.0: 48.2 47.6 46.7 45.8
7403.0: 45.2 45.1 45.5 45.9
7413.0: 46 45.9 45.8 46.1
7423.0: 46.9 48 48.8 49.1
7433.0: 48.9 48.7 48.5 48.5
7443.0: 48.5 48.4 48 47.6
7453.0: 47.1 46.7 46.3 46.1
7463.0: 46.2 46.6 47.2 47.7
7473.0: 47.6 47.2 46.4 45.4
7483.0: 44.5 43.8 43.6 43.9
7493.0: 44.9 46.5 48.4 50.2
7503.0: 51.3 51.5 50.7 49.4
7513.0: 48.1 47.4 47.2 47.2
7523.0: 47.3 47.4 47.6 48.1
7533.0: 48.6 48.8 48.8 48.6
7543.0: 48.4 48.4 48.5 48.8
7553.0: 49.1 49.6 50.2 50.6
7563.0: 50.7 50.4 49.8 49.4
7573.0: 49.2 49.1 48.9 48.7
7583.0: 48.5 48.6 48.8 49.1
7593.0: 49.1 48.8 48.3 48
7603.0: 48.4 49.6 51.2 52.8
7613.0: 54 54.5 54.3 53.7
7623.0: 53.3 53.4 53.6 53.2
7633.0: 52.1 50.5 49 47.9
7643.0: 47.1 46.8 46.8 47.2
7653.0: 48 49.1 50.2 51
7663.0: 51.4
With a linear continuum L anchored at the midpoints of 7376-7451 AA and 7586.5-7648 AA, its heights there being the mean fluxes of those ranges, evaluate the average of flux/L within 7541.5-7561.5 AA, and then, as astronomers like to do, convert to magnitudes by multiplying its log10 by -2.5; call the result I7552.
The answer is 0.01 mag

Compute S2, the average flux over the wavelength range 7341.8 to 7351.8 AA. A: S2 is 45.4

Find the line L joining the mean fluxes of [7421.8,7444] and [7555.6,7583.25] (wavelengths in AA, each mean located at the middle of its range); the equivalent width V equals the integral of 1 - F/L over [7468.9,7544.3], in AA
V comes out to 2.4 AA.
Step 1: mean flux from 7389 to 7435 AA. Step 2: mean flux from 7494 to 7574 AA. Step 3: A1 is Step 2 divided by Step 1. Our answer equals 1.0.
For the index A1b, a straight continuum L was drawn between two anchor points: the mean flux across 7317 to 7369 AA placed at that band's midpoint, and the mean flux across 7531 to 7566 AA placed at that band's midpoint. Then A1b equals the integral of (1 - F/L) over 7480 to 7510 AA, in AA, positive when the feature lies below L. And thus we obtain 0.8 AA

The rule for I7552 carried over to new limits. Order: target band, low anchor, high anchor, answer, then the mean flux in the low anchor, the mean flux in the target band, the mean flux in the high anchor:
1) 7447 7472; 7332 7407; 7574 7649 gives 0.02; 46.7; 46.9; 50.3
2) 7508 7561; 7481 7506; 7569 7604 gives -0.02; 46.7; 48.5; 48.8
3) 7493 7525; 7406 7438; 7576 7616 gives 0.00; 47.1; 48.6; 49.7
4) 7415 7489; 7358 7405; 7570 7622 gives 0.03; 47.2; 47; 50.2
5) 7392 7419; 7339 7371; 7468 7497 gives 0.01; 47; 46.1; 45.7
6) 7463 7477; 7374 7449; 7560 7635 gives 0.03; 47.1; 47.1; 50.7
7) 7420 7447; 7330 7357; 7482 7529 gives -0.04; 45.8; 48.3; 47.4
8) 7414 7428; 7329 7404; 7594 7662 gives 0.02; 46.7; 46.7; 50.5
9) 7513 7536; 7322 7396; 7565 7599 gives 0.02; 46.8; 47.7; 49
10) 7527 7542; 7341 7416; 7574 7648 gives 0.02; 46.8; 48.4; 50.3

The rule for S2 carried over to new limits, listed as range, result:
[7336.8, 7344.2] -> 45.6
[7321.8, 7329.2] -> 46.4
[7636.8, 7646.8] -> 47.7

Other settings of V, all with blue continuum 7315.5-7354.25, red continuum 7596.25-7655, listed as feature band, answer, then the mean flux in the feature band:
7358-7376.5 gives -0.6 AA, 47.8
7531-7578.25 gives 0.2 AA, 49.2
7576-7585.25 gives 0.2 AA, 48.7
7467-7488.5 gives 1.0 AA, 46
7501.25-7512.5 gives -0.4 AA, 50.5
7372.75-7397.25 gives -0.2 AA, 47.1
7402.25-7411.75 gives 0.3 AA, 45.4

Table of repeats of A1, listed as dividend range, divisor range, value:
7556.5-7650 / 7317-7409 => 1.08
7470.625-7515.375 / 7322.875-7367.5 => 1.01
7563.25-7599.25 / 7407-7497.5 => 1.05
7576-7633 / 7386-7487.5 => 1.08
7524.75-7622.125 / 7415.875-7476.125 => 1.05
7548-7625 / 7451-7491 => 1.09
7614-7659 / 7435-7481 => 1.07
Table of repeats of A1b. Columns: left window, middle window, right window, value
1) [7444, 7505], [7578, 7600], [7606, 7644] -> 0.89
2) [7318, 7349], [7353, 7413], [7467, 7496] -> -1.66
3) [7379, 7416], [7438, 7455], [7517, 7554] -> -0.32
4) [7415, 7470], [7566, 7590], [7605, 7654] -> 0.47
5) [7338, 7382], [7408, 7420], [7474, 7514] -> 0.29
